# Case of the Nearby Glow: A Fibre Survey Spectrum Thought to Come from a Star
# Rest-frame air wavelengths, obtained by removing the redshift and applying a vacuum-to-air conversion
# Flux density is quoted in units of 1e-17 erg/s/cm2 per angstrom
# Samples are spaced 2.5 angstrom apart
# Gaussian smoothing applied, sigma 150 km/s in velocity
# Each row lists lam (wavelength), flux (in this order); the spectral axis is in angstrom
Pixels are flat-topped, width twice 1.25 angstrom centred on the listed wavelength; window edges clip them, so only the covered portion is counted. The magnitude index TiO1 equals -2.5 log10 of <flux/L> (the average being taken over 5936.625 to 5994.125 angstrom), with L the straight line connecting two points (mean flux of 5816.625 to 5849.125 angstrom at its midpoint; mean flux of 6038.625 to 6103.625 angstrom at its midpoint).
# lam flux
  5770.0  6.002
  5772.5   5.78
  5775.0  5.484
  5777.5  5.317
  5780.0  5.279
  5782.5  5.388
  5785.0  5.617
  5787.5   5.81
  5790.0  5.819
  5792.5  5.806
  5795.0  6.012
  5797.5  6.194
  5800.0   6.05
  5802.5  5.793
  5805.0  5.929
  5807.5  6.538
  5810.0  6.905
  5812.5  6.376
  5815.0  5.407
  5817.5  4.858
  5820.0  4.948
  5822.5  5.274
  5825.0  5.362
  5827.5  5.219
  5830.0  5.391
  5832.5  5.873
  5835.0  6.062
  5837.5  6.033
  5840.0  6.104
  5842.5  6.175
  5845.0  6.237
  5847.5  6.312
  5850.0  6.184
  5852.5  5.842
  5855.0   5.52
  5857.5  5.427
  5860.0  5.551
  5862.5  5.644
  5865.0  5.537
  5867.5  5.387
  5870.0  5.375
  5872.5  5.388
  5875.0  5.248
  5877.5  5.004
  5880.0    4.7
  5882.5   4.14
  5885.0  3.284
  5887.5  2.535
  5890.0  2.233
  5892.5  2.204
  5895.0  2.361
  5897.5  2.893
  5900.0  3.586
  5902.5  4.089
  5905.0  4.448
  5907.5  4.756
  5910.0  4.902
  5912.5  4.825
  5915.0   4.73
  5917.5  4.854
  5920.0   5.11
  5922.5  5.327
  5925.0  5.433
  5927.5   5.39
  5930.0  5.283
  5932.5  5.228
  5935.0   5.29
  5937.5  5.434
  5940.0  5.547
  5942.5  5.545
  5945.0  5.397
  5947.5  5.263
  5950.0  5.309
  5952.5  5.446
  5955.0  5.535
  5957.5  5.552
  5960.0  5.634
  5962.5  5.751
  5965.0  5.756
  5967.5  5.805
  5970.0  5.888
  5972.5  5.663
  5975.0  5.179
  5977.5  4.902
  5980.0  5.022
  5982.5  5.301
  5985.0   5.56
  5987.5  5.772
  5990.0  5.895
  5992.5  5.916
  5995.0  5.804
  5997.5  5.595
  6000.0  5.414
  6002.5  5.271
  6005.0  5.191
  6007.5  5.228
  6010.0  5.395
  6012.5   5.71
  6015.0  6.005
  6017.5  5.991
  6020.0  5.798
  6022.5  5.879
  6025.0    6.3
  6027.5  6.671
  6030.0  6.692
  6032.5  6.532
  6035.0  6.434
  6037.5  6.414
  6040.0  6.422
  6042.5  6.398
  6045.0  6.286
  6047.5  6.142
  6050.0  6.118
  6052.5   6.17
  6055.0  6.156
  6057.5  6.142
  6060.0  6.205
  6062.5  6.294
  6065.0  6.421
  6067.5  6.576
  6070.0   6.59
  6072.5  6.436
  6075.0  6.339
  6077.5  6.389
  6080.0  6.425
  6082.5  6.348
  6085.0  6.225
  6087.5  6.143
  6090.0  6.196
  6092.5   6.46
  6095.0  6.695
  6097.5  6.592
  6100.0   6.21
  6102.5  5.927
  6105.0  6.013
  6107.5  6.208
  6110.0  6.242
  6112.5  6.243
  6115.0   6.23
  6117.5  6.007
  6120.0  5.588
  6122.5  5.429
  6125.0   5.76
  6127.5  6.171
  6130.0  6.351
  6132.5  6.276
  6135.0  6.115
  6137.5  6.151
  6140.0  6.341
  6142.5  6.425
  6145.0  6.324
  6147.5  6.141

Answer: 0.10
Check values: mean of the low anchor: 5.7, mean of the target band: 5.53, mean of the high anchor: 6.32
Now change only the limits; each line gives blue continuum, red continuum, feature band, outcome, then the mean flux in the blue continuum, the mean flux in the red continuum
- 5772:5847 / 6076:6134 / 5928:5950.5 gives 0.11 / 5.77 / 6.18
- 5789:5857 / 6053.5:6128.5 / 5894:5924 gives 0.34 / 5.86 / 6.22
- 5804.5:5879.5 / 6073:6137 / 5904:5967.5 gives 0.11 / 5.69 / 6.19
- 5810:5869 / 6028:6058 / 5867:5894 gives 0.39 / 5.71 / 6.34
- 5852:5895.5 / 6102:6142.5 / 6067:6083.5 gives -0.12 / 4.54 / 6.08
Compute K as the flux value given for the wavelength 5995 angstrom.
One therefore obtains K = 5.804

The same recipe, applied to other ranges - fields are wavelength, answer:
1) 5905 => 4.448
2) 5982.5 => 5.301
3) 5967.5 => 5.805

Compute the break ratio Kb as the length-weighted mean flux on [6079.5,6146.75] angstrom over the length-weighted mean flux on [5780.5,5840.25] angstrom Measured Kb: 1.1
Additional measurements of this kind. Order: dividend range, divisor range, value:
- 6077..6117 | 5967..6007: 1.14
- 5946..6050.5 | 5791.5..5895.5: 1.09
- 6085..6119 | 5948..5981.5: 1.14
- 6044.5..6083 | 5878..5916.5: 1.69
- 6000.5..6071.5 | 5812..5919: 1.24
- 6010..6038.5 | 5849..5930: 1.34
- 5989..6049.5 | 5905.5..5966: 1.13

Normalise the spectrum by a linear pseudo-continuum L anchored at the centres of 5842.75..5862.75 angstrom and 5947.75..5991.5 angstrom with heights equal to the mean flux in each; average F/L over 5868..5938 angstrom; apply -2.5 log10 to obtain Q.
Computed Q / 0.28 mag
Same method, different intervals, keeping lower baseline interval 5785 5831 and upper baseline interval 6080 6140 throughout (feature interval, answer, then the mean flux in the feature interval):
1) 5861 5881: 0.107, 5.3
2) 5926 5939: 0.115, 5.33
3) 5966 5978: 0.085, 5.53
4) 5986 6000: 0.046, 5.76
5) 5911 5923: 0.193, 4.95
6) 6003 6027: 0.055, 5.74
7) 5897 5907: 0.449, 3.89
